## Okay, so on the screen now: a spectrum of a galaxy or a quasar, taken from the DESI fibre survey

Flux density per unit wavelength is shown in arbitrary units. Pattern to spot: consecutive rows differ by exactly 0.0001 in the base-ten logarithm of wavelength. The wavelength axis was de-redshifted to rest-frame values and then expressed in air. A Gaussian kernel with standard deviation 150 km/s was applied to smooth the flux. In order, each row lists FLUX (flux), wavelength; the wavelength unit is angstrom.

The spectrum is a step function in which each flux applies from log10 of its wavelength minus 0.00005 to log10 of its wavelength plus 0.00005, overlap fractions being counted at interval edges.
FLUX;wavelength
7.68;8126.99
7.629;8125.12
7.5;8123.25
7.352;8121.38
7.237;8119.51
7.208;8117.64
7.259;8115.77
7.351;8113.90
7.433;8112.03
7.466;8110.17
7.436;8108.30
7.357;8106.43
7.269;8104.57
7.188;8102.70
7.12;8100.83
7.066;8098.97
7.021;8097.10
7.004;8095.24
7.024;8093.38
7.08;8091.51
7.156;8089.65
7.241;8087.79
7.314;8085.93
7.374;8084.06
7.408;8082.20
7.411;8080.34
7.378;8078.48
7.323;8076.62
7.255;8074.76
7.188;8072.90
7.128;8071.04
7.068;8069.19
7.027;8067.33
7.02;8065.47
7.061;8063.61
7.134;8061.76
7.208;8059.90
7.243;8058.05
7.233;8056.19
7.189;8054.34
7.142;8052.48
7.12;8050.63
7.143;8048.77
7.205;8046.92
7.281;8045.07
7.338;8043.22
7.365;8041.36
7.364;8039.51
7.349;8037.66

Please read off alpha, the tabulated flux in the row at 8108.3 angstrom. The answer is 7.436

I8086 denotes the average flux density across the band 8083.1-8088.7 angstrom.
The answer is 7.3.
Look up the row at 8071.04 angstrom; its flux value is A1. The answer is 7.128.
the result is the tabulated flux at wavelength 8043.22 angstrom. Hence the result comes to 7.338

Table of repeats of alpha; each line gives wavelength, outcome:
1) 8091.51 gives 7.08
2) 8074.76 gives 7.255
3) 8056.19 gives 7.233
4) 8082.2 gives 7.408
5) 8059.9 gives 7.208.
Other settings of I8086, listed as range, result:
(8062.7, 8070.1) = 7.04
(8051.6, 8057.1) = 7.19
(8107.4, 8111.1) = 7.45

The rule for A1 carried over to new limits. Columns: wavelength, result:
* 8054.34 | 7.189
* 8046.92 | 7.205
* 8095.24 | 7.004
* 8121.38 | 7.352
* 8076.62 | 7.323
